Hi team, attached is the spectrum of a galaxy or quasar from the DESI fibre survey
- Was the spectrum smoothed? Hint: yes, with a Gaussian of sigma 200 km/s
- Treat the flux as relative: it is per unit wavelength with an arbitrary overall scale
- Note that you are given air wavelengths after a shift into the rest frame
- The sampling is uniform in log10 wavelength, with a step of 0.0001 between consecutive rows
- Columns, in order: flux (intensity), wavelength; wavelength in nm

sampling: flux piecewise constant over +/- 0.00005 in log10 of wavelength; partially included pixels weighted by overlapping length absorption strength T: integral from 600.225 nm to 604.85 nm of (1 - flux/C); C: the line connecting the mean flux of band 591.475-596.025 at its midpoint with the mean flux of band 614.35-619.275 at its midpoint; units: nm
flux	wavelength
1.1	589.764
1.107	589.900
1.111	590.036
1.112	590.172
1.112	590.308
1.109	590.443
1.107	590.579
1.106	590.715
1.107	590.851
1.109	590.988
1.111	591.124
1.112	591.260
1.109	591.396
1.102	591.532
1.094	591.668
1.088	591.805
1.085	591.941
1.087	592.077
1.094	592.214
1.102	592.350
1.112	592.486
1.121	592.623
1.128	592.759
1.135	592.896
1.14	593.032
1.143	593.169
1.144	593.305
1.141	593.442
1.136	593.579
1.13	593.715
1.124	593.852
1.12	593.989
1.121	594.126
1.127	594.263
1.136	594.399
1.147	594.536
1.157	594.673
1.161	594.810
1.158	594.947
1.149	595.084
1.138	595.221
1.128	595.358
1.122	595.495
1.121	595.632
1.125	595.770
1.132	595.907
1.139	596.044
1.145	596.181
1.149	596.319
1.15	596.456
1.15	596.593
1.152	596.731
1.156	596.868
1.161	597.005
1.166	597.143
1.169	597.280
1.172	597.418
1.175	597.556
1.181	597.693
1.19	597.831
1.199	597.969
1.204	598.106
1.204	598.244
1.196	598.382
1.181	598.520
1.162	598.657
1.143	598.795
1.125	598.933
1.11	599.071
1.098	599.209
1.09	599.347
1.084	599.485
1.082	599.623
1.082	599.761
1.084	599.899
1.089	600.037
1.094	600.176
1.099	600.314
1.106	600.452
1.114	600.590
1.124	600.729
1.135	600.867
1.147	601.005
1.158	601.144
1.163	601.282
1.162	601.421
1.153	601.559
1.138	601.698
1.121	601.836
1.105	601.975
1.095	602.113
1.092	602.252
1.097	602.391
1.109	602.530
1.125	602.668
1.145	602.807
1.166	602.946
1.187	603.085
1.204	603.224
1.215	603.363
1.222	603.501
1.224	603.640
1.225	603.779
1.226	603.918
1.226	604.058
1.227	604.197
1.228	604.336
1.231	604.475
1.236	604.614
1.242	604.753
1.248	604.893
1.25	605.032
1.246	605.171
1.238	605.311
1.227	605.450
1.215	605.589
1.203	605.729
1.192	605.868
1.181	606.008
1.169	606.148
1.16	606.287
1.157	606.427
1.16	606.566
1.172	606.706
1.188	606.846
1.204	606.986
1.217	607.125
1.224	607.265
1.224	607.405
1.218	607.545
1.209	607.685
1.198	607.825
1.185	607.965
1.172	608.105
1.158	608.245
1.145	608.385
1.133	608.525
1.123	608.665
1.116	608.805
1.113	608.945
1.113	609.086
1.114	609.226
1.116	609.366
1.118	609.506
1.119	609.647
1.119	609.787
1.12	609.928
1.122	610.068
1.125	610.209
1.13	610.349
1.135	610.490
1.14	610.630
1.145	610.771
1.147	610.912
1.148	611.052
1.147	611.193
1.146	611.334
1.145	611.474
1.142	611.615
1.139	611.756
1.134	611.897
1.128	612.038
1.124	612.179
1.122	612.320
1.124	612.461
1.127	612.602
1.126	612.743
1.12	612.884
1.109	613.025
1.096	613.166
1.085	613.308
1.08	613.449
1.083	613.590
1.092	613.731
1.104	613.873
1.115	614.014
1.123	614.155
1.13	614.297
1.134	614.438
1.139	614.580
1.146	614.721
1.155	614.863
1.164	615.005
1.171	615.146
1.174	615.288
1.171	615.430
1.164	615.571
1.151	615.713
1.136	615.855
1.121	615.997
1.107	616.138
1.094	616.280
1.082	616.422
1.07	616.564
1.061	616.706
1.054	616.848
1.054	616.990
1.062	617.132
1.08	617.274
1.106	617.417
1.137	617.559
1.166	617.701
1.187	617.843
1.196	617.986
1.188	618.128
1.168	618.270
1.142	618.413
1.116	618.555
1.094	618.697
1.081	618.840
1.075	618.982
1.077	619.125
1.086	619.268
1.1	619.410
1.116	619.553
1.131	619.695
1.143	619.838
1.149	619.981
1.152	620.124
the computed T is -0.17 nm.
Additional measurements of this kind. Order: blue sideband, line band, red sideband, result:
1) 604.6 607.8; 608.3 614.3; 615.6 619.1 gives 0.213 nm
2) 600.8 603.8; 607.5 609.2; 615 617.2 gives -0.028 nm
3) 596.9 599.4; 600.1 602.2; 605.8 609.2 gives 0.069 nm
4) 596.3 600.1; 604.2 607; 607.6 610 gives -0.161 nm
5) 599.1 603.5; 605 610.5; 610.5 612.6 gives -0.168 nm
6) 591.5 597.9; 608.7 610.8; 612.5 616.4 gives 0.011 nm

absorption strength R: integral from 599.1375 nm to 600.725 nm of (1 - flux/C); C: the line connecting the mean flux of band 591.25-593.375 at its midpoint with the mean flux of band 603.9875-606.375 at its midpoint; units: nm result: 0.11 nm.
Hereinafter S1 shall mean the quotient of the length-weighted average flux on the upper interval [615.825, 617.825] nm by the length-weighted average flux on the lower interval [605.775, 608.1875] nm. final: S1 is 0.9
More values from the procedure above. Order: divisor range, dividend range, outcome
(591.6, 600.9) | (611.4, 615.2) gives 0.99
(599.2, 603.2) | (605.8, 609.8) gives 1.04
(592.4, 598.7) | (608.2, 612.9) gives 0.98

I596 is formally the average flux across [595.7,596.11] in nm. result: 1.13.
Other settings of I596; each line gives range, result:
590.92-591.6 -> 1.11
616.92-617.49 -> 1.07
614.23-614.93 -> 1.14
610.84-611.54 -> 1.15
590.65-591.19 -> 1.11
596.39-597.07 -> 1.15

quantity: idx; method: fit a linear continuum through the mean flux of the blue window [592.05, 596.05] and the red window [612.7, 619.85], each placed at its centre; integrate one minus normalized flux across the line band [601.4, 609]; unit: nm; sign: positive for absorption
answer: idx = -0.39 nm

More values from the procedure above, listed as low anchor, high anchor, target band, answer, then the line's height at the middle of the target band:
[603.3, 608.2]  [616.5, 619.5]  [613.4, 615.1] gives 0.03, 1.14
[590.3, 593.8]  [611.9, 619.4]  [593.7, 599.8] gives -0.16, 1.12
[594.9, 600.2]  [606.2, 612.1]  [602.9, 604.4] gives -0.09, 1.15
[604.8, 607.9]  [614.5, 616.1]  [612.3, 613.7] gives 0.07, 1.17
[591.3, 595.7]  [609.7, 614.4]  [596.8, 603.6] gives -0.11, 1.12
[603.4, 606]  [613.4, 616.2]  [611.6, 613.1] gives 0.04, 1.16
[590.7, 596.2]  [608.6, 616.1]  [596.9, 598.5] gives -0.08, 1.13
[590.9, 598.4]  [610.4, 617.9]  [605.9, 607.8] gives -0.10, 1.13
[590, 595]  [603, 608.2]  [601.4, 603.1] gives 0.08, 1.19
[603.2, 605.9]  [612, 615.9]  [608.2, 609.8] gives 0.08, 1.18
